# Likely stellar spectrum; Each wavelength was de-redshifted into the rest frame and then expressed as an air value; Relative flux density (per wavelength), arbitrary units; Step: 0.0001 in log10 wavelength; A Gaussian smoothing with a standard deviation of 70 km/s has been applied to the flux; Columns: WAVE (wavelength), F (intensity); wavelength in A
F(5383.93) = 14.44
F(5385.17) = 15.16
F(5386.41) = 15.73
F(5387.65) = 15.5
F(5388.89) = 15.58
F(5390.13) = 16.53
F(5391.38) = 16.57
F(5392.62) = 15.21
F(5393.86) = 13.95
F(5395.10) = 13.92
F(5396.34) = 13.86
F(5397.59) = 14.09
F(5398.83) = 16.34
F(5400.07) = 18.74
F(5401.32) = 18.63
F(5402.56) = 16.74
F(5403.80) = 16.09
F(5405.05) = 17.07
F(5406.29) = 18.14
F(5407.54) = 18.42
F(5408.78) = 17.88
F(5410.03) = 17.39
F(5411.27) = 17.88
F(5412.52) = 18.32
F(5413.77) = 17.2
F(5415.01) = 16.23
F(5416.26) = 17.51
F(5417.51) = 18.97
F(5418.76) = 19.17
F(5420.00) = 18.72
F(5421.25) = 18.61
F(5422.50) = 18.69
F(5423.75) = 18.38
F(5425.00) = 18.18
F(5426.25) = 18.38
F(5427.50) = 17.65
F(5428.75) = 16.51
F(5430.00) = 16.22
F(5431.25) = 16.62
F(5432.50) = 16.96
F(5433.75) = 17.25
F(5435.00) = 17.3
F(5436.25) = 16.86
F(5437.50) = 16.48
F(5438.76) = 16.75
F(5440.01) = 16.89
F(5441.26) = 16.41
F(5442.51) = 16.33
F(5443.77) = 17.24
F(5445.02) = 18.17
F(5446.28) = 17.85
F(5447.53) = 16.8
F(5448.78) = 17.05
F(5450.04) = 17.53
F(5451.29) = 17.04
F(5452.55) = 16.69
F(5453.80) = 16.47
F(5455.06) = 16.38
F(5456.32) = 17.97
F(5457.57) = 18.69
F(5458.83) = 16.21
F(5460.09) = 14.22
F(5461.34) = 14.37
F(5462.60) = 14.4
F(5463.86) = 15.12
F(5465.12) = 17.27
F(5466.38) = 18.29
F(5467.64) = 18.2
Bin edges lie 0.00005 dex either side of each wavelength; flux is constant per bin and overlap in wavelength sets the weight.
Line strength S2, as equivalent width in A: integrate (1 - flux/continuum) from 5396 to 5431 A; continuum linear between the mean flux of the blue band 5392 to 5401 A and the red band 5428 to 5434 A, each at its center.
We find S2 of -3.4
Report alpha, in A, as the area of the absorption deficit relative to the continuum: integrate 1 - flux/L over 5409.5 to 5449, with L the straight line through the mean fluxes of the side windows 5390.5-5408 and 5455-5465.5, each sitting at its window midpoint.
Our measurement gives -3.27 A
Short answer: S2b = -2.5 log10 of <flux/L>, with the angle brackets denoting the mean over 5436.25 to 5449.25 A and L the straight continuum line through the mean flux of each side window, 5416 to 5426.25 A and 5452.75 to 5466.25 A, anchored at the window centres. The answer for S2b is 0.015 mag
